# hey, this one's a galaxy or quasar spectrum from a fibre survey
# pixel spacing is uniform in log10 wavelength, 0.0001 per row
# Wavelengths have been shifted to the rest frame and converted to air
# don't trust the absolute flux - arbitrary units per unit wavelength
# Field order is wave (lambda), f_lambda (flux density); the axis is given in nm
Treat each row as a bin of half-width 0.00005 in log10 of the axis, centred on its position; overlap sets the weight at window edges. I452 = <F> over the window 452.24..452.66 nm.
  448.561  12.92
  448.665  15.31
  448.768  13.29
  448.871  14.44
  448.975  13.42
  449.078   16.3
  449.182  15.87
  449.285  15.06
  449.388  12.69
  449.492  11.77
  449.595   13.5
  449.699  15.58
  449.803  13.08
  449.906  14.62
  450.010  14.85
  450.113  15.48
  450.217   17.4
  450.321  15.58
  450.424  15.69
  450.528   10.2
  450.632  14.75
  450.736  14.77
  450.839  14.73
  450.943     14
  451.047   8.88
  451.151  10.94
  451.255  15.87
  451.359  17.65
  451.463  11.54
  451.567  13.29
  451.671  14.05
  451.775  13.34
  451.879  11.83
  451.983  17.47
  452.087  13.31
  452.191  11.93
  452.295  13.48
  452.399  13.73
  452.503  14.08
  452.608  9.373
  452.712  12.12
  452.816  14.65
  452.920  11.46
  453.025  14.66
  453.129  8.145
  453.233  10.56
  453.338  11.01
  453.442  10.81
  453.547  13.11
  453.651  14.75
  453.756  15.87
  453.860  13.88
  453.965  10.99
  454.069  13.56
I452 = 12.7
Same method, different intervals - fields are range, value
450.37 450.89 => 14.1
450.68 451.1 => 13.1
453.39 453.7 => 12.9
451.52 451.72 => 13.7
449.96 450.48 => 15.8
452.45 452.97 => 12.3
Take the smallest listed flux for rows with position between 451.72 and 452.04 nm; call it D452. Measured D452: 11.83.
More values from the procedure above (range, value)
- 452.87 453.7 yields 8.145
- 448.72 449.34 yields 13.29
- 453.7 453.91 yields 13.88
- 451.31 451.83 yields 11.54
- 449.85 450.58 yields 10.2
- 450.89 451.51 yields 8.88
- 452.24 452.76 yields 9.373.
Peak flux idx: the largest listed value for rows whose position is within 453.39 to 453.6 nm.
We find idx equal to 13.11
